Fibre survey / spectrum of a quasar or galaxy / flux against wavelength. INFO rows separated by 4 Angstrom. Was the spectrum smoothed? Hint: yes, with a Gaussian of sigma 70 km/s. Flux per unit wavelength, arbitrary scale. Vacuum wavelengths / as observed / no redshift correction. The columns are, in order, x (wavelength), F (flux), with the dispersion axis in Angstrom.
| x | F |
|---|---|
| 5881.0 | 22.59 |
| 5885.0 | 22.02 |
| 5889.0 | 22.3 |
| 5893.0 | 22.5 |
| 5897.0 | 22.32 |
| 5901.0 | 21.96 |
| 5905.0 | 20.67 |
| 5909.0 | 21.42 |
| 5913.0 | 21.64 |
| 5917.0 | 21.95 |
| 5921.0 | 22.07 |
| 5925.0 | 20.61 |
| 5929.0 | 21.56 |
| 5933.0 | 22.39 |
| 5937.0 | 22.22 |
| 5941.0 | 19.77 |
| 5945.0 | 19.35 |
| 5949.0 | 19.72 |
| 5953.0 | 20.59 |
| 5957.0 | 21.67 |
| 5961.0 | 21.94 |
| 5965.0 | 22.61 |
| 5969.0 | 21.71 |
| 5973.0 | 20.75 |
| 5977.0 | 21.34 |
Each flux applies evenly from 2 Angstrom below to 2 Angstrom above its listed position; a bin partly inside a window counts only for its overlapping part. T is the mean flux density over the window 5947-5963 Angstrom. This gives 21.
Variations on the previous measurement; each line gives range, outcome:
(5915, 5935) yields 21.7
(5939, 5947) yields 19.6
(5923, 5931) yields 21.1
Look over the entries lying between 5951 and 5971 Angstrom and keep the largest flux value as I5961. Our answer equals 22.61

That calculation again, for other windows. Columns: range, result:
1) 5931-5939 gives 22.39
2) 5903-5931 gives 22.07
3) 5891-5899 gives 22.5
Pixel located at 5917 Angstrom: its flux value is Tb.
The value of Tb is 21.95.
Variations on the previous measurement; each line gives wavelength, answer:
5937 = 22.22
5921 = 22.07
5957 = 21.67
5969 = 21.71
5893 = 22.5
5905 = 20.67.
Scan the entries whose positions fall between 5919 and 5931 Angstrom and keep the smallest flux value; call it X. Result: 20.61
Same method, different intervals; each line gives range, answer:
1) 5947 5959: 19.72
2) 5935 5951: 19.35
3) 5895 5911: 20.67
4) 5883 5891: 22.02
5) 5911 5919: 21.64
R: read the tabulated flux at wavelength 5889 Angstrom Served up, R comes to 22.3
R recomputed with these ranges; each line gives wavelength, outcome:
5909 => 21.42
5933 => 22.39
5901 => 21.96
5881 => 22.59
